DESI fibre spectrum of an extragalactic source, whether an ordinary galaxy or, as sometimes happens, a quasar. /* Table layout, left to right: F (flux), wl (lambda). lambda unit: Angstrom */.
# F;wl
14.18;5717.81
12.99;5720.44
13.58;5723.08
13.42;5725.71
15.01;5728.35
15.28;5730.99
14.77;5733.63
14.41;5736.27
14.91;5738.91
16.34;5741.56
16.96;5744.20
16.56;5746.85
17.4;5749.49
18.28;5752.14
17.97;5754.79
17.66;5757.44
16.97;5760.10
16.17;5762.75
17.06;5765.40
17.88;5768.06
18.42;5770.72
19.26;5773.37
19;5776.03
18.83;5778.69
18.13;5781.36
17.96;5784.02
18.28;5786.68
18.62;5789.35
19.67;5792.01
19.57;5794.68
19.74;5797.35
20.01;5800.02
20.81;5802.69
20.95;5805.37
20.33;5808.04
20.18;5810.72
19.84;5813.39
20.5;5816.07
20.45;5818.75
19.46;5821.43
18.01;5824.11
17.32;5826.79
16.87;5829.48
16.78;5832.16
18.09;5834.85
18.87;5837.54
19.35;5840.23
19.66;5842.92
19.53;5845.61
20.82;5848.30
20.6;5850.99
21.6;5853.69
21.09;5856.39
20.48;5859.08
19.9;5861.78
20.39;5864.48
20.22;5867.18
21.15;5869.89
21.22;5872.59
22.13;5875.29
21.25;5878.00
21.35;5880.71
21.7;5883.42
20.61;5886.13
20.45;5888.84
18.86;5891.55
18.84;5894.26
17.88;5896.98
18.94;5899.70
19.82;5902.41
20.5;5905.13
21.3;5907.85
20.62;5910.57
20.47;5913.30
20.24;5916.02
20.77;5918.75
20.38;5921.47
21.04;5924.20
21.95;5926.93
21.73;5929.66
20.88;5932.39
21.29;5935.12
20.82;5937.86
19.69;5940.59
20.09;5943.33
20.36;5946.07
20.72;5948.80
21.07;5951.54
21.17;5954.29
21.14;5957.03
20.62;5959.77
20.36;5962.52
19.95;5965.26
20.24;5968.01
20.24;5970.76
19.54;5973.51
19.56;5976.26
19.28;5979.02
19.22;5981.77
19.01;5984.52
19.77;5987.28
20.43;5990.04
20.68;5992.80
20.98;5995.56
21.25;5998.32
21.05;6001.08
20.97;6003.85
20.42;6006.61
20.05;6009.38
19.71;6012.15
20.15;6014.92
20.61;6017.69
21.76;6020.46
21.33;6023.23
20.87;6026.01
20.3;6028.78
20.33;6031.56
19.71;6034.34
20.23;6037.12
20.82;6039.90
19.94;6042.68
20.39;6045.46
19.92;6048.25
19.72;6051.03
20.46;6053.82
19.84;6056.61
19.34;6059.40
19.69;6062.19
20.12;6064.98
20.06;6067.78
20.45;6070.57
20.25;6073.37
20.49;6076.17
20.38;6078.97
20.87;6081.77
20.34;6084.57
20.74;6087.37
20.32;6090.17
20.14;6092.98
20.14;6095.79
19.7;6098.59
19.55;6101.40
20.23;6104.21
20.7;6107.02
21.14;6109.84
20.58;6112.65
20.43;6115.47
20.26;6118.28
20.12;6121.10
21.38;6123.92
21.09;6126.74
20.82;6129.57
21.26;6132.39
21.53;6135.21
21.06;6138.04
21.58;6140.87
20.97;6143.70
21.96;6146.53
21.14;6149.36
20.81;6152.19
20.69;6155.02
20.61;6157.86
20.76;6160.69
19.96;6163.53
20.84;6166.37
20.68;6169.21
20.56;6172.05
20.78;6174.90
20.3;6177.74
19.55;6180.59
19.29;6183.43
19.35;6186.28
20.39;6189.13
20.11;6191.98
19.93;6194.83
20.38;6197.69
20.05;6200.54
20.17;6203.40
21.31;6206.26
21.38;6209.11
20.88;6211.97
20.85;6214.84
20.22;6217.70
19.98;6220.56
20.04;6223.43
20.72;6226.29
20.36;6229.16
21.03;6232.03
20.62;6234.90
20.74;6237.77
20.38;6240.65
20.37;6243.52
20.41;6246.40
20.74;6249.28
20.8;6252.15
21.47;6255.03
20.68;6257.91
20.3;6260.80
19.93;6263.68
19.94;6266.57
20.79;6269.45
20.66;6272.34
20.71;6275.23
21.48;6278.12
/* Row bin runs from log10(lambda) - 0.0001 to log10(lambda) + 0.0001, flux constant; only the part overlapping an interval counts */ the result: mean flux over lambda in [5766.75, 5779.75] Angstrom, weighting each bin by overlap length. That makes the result 18.7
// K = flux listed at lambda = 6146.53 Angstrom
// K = 21.96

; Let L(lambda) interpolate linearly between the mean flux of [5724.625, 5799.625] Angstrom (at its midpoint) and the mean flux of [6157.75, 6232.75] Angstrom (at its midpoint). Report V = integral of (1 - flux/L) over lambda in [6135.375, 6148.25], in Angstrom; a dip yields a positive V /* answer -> -0.9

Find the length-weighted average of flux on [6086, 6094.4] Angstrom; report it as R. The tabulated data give 20.4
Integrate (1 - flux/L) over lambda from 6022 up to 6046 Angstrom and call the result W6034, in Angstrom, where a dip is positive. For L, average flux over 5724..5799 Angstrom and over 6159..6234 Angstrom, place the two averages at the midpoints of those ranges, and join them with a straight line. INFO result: -1.5 Angstrom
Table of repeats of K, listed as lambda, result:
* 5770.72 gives 18.42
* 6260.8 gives 20.3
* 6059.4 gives 19.34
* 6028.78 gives 20.3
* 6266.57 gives 19.94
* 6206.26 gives 21.31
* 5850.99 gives 20.6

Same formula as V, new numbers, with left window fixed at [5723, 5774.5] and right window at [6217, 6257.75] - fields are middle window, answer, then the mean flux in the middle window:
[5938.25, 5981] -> -4.74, 20.3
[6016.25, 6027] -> -1.36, 21.1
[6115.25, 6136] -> -1.30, 20.9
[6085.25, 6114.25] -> -1.35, 20.3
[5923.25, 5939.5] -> -2.94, 21.3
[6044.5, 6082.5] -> -2.00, 20.1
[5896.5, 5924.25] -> -3.70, 20.2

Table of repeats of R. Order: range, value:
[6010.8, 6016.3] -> 19.9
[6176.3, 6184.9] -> 19.7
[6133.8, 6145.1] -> 21.3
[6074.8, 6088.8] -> 20.6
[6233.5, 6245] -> 20.5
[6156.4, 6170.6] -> 20.6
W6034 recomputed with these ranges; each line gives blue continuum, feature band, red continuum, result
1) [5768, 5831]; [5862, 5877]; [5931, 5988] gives -1.0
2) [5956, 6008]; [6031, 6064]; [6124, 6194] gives 0.6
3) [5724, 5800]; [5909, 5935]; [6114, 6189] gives -3.1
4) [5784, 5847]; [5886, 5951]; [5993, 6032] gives -1.1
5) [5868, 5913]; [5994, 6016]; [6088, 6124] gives -0.2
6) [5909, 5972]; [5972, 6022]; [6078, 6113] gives 0.8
